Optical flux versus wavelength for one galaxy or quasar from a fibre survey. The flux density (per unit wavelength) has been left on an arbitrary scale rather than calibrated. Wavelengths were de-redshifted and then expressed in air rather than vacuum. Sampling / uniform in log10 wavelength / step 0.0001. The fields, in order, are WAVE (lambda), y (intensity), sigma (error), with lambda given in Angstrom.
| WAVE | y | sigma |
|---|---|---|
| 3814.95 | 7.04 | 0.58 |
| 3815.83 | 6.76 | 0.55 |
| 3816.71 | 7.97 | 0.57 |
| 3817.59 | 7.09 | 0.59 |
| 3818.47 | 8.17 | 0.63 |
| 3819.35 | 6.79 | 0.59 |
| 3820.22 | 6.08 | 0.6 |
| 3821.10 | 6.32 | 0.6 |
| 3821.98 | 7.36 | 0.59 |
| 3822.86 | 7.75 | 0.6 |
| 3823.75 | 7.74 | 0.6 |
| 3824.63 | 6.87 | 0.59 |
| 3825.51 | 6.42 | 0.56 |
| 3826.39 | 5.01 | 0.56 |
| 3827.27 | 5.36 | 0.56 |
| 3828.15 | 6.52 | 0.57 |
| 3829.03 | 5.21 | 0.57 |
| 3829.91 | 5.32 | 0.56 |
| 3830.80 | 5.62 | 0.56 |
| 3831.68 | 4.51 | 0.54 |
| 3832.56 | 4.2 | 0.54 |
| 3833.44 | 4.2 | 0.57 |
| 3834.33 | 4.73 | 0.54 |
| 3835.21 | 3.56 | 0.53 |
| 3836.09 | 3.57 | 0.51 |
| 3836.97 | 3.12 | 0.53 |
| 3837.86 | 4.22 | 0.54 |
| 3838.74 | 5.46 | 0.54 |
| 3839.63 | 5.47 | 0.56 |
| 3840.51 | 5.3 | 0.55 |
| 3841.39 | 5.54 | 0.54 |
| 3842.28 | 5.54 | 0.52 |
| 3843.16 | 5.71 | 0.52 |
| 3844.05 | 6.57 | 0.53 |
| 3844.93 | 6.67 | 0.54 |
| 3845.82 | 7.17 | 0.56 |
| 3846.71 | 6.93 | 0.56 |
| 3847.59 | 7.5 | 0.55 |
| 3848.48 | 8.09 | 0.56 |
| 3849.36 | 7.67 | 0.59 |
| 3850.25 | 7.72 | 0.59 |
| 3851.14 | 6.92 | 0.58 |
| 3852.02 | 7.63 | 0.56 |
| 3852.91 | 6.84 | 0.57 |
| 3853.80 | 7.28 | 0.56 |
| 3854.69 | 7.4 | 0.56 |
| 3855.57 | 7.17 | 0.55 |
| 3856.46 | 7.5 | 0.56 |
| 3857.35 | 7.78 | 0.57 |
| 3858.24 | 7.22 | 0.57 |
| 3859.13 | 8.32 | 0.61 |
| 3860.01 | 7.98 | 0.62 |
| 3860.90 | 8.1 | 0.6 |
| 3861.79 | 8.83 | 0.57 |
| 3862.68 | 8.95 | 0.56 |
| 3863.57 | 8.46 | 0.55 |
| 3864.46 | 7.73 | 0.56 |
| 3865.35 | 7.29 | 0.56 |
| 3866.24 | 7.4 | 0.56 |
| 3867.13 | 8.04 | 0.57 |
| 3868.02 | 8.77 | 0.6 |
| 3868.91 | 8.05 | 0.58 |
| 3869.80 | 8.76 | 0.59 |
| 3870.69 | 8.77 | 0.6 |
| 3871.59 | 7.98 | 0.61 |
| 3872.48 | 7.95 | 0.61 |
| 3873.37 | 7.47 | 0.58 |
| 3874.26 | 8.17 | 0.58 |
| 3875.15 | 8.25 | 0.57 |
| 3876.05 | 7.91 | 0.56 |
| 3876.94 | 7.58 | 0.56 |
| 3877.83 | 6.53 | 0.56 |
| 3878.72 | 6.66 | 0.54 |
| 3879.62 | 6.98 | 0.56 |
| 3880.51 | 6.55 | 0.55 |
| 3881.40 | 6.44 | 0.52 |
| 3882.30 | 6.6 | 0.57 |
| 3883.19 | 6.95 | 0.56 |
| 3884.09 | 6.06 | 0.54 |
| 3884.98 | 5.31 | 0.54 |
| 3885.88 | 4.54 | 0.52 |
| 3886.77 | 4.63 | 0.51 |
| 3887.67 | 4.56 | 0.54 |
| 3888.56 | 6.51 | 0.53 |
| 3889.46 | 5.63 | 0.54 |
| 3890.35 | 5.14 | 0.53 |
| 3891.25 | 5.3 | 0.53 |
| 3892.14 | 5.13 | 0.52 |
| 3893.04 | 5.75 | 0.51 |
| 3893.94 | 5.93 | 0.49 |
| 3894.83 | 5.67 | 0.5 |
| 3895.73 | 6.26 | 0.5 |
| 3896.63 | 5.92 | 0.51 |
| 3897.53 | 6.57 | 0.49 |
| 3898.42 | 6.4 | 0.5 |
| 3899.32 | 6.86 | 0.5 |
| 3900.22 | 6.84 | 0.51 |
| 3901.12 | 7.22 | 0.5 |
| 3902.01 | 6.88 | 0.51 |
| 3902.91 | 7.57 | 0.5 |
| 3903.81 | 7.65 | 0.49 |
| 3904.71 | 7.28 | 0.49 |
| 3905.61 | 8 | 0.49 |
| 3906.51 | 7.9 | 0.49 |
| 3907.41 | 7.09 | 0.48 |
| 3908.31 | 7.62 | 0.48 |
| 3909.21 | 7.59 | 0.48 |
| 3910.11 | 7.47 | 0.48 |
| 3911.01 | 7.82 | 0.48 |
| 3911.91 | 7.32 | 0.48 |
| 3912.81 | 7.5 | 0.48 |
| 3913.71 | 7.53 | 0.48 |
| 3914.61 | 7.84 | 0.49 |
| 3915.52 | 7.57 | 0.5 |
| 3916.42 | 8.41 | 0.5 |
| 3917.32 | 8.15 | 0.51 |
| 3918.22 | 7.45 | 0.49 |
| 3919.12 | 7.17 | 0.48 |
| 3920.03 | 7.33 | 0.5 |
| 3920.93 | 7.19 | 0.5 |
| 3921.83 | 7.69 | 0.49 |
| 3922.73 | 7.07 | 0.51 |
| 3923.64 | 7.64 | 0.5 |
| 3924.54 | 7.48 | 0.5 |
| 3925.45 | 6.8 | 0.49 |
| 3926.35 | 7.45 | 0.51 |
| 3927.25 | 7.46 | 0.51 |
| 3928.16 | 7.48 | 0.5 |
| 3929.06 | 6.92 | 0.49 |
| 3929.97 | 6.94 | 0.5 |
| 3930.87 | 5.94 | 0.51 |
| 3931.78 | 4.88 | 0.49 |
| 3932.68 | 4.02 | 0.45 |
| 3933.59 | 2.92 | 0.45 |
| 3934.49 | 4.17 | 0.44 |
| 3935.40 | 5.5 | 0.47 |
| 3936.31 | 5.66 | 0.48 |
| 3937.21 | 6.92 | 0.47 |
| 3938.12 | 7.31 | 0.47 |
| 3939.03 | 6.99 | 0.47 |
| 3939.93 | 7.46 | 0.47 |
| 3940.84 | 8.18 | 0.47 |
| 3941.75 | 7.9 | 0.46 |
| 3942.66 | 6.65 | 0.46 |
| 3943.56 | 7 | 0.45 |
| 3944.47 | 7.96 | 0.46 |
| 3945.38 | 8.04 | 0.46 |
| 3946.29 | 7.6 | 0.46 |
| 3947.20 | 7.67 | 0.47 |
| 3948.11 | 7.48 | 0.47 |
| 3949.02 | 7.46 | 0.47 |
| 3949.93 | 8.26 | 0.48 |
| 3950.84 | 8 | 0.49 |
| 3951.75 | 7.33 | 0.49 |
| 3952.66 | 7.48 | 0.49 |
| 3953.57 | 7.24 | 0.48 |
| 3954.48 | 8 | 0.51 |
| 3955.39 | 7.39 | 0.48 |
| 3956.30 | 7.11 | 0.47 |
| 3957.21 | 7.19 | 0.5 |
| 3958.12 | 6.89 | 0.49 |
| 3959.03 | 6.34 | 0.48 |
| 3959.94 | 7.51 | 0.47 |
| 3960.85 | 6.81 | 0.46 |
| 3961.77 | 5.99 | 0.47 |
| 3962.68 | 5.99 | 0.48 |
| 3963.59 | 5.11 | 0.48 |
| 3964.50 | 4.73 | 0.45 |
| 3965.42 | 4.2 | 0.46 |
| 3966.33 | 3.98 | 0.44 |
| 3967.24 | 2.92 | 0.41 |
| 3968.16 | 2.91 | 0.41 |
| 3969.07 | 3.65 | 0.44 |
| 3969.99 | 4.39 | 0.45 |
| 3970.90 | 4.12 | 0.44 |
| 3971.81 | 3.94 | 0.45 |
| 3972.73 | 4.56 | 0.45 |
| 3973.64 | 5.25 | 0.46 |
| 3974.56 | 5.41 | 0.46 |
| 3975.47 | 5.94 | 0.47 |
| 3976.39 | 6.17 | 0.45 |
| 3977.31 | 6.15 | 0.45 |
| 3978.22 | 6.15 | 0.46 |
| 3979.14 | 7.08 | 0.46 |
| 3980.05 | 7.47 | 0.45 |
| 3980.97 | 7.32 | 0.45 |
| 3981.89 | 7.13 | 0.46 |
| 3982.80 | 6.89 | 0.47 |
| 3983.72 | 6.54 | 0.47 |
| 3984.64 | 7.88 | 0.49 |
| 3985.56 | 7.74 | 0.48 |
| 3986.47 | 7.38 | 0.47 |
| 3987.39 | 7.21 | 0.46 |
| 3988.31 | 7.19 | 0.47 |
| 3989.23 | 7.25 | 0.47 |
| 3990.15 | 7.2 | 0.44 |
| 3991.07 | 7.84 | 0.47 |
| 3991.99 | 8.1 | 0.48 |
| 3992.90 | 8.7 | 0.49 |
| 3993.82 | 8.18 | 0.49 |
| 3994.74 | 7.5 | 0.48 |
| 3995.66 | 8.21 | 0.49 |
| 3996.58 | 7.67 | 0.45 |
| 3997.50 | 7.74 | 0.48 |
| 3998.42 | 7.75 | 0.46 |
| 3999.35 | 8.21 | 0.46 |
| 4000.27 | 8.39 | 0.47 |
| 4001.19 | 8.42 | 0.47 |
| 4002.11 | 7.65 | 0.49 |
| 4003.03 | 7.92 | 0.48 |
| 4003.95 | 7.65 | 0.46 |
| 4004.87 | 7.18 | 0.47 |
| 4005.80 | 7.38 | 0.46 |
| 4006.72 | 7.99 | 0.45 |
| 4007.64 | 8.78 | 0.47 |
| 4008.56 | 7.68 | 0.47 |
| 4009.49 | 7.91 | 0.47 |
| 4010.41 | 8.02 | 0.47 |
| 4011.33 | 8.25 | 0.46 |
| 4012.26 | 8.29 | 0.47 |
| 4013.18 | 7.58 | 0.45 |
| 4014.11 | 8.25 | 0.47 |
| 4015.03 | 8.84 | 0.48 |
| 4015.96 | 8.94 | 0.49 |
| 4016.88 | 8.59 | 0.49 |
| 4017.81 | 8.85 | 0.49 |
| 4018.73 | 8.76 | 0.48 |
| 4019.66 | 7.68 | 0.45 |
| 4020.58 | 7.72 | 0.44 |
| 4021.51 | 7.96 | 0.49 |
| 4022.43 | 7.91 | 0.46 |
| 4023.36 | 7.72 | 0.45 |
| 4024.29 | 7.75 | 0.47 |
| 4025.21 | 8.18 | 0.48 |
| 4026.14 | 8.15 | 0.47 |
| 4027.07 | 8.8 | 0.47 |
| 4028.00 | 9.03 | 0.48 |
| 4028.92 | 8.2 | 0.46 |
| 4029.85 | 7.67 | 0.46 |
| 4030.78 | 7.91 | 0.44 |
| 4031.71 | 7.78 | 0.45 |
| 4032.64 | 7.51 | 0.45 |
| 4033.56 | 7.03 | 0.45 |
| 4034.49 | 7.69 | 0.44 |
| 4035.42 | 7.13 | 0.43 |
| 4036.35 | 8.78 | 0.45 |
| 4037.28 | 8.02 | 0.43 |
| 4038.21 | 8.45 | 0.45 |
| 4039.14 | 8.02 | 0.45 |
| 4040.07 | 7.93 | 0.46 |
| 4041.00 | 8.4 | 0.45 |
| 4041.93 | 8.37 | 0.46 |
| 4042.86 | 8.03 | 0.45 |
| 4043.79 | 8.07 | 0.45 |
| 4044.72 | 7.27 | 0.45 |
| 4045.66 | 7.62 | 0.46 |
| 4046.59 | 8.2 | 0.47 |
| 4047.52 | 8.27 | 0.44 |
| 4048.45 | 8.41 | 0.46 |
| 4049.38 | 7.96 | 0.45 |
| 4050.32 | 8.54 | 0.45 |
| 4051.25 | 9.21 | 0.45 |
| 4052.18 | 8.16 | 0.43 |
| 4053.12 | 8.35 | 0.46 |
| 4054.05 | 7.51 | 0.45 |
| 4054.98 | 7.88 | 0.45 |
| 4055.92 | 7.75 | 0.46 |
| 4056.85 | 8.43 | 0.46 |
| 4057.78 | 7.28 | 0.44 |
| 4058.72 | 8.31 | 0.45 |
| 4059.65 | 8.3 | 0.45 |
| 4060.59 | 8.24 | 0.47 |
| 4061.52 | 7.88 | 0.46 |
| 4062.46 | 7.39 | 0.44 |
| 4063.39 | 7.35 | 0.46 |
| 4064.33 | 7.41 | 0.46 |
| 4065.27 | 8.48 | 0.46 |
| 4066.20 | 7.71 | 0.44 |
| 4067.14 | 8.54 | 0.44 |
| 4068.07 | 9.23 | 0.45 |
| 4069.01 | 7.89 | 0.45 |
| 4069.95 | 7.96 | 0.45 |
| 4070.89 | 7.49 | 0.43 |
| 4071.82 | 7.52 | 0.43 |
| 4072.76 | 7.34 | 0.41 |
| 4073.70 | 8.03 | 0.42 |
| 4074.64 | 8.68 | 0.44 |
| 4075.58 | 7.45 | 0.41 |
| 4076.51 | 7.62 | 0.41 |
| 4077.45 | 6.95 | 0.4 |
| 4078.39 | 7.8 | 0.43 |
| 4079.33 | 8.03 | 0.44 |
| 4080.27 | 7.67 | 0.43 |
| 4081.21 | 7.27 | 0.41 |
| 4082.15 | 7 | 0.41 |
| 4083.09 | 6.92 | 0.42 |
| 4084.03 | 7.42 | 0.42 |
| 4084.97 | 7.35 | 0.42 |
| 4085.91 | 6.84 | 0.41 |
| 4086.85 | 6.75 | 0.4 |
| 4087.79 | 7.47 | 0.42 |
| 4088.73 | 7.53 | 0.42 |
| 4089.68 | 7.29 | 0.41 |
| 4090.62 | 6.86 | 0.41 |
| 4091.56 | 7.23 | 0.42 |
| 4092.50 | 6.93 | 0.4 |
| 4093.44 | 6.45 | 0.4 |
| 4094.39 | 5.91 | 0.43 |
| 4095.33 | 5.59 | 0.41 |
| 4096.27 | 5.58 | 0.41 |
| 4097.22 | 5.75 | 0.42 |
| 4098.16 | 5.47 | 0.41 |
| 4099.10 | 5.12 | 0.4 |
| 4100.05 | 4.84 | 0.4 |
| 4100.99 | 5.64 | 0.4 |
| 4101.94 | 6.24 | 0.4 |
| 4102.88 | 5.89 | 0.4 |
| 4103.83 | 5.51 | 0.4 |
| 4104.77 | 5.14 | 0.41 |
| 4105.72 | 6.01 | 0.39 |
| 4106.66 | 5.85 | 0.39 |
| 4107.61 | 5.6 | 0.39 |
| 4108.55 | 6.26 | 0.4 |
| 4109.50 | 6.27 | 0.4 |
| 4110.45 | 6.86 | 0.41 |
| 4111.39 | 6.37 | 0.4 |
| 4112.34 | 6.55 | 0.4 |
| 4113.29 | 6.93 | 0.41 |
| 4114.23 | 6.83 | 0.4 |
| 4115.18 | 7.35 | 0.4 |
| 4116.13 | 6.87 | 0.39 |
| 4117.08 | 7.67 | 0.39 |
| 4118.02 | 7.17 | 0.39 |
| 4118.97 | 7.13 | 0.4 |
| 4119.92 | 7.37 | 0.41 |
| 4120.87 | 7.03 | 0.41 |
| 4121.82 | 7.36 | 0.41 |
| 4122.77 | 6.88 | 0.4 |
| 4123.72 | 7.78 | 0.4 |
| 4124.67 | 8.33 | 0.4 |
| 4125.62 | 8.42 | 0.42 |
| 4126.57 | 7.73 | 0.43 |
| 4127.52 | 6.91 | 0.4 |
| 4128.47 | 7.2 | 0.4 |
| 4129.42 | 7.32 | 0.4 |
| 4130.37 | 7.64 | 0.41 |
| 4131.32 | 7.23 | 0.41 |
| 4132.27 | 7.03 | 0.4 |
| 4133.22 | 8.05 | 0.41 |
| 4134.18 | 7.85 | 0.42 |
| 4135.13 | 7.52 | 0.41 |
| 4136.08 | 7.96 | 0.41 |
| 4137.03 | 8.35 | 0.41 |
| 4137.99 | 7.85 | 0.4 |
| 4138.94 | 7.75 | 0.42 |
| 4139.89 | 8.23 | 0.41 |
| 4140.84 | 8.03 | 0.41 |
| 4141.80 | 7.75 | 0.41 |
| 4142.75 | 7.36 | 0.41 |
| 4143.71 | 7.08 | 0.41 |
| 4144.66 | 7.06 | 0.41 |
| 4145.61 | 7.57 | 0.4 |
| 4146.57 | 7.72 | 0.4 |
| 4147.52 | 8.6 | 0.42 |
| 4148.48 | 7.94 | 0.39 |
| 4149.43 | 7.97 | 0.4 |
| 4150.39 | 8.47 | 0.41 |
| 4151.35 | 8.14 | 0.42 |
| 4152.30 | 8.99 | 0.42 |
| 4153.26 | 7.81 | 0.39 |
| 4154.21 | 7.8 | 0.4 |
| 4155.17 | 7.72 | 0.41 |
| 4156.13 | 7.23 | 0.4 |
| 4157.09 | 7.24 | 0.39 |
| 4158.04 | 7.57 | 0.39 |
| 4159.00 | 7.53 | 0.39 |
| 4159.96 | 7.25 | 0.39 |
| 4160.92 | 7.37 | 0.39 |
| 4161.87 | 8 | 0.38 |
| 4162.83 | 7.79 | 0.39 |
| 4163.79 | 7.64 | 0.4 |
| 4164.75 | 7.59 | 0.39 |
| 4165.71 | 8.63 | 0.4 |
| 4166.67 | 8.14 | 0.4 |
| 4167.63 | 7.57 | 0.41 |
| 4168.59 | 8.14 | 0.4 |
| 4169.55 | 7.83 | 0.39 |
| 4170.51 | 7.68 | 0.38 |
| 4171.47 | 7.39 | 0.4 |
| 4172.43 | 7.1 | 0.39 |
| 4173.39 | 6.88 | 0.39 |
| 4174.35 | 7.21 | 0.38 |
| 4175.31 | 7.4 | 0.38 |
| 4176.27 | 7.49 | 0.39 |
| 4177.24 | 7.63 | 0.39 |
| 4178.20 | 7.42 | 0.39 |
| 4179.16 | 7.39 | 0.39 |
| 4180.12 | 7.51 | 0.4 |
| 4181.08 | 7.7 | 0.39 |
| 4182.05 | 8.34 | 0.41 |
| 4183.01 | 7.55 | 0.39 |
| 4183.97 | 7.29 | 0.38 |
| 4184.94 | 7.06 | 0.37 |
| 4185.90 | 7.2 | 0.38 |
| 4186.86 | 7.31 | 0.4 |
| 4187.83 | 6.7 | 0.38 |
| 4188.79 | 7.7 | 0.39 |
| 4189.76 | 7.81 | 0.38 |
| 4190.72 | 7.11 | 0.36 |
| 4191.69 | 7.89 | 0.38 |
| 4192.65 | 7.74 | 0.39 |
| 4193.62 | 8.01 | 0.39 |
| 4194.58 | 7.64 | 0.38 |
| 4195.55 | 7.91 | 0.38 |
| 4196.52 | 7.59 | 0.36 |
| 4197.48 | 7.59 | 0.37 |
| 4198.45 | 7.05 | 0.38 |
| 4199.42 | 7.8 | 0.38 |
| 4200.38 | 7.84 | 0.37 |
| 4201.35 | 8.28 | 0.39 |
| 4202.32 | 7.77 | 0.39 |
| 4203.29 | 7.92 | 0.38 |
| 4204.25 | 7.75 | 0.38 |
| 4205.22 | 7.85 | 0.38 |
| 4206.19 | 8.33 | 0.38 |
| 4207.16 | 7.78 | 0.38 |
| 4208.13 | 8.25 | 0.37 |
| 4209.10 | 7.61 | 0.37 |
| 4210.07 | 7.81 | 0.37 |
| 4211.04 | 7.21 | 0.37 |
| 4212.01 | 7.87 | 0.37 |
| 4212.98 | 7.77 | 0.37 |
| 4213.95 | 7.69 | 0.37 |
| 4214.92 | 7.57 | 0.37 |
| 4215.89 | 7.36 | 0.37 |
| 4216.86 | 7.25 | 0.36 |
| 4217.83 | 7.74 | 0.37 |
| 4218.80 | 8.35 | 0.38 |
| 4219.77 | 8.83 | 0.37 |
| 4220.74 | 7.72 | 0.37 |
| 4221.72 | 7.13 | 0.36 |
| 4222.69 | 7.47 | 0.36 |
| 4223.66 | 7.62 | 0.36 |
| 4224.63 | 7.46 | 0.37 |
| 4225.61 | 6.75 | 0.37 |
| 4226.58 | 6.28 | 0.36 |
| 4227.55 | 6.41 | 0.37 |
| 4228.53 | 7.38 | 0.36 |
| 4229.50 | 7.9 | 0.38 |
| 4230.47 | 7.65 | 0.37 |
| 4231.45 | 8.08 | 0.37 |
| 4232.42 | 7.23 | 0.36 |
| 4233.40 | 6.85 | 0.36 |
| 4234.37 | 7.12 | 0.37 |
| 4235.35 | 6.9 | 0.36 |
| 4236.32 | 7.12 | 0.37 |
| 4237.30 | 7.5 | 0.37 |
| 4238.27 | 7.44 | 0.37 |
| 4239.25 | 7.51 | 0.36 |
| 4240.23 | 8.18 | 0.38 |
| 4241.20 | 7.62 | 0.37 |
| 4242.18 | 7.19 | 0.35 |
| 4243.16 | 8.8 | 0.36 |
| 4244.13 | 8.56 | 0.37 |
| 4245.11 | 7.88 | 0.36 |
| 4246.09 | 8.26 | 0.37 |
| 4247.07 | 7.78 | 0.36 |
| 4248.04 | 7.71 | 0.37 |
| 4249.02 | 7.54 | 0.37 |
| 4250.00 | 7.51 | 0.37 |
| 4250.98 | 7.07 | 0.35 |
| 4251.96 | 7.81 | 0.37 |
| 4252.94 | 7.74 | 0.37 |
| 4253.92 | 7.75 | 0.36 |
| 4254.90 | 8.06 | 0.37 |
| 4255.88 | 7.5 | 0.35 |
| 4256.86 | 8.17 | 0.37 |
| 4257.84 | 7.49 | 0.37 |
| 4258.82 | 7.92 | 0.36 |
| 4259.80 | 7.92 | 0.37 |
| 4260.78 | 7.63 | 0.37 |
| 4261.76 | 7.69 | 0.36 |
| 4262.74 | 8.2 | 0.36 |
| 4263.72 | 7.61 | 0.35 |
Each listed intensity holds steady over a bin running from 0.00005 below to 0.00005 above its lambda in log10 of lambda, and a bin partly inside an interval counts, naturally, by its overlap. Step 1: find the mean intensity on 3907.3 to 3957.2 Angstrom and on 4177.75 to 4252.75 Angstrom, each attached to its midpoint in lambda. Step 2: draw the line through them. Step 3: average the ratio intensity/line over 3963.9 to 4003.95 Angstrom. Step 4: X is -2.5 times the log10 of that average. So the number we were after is 0.107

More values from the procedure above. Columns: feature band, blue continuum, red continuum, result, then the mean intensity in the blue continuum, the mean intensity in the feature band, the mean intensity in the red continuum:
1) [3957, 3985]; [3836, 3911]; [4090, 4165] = 0.22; 6.89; 5.68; 7.13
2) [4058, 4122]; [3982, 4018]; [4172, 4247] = 0.11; 7.88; 7.01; 7.58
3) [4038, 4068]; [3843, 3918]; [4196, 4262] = -0.09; 7.16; 8.07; 7.65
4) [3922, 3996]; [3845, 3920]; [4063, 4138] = 0.09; 7.18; 6.58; 7.08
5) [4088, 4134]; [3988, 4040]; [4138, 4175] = 0.17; 8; 6.7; 7.73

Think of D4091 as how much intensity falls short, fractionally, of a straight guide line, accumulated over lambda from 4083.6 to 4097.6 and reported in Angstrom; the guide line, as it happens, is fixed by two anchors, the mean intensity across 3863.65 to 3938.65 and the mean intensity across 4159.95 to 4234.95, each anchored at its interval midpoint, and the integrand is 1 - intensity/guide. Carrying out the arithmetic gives 1.14 Angstrom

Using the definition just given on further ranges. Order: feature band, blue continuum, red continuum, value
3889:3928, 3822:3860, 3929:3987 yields -4.8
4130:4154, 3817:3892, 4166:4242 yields -1.4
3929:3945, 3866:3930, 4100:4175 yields 1.8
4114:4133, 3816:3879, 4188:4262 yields 0.1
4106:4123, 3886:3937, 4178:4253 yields 1.2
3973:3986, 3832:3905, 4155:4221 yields 0.7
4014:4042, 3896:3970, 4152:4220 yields -4.0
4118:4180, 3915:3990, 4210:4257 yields -3.2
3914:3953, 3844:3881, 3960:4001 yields -0.8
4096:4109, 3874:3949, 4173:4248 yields 3.0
